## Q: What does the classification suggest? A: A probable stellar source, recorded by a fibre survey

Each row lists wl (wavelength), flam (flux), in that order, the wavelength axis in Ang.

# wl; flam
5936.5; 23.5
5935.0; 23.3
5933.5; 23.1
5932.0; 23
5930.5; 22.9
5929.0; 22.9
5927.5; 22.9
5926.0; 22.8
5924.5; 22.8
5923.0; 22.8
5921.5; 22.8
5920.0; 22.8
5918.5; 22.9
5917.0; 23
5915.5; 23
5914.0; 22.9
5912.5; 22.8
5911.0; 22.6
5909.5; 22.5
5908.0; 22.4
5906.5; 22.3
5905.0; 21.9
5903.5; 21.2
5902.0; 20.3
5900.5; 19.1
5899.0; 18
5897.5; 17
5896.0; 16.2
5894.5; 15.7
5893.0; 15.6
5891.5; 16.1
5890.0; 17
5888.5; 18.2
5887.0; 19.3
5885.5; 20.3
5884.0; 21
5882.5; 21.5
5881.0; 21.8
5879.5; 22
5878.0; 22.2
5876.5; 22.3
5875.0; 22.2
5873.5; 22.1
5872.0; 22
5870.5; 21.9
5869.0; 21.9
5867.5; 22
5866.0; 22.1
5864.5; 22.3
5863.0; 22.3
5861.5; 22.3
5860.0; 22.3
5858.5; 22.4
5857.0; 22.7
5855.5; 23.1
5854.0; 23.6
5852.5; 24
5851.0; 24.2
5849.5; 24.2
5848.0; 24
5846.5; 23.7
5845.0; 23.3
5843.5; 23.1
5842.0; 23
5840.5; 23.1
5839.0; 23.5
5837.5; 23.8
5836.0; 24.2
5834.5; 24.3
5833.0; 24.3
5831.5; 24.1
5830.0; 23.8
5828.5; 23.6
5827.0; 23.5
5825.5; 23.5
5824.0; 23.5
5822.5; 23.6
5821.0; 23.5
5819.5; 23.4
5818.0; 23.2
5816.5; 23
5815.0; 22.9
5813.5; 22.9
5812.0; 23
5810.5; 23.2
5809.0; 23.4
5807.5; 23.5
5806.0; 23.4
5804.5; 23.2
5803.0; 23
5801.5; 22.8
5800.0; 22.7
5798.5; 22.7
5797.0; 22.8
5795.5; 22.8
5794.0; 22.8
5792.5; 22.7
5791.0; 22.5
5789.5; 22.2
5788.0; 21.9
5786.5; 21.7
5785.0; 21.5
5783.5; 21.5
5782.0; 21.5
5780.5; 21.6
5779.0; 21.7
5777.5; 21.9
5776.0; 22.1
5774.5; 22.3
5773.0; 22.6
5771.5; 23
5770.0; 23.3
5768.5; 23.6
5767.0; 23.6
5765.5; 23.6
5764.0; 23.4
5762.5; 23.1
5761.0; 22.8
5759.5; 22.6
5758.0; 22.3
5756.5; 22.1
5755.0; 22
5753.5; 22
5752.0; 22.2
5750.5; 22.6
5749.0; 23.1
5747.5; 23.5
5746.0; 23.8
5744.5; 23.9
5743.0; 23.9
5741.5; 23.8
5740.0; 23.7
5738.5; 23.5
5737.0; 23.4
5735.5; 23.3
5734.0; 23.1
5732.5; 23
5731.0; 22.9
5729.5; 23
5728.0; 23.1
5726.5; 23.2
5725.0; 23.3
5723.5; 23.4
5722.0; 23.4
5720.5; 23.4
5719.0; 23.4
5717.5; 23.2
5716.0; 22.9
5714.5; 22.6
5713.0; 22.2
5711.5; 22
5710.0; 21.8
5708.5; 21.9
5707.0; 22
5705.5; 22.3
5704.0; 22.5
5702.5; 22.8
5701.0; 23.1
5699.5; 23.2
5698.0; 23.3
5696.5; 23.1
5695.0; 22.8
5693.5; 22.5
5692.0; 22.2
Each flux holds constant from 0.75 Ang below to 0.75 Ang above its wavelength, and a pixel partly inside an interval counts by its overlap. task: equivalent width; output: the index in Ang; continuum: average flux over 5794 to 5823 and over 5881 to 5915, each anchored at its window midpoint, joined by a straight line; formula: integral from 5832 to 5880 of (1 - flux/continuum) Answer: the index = -3.6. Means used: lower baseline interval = 23.1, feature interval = 23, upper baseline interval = 19.8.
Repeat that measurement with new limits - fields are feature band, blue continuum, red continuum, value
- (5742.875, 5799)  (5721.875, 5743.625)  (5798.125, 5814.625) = 1.5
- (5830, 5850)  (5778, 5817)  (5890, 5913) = -2.3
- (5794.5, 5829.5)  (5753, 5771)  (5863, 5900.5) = -2.4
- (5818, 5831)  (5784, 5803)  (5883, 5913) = -1.2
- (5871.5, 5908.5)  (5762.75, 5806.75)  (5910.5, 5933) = 4.7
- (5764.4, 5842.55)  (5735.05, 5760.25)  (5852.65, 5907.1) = -3.3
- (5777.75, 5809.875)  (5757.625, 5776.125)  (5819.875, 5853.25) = 1.1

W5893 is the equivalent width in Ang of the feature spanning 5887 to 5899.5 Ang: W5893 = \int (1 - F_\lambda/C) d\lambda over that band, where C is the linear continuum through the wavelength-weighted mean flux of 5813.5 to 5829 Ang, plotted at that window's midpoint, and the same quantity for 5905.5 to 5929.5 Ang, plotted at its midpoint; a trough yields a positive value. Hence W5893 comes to 3.3 Ang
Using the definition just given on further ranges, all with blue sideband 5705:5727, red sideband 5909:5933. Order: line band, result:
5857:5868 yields 0.3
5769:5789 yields 0.6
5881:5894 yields 2.3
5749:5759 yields 0.2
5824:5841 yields -0.7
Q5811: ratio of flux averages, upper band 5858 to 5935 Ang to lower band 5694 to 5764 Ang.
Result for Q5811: 0.93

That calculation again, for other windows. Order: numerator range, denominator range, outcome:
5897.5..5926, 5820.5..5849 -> 0.93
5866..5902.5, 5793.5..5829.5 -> 0.86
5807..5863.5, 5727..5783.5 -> 1.02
